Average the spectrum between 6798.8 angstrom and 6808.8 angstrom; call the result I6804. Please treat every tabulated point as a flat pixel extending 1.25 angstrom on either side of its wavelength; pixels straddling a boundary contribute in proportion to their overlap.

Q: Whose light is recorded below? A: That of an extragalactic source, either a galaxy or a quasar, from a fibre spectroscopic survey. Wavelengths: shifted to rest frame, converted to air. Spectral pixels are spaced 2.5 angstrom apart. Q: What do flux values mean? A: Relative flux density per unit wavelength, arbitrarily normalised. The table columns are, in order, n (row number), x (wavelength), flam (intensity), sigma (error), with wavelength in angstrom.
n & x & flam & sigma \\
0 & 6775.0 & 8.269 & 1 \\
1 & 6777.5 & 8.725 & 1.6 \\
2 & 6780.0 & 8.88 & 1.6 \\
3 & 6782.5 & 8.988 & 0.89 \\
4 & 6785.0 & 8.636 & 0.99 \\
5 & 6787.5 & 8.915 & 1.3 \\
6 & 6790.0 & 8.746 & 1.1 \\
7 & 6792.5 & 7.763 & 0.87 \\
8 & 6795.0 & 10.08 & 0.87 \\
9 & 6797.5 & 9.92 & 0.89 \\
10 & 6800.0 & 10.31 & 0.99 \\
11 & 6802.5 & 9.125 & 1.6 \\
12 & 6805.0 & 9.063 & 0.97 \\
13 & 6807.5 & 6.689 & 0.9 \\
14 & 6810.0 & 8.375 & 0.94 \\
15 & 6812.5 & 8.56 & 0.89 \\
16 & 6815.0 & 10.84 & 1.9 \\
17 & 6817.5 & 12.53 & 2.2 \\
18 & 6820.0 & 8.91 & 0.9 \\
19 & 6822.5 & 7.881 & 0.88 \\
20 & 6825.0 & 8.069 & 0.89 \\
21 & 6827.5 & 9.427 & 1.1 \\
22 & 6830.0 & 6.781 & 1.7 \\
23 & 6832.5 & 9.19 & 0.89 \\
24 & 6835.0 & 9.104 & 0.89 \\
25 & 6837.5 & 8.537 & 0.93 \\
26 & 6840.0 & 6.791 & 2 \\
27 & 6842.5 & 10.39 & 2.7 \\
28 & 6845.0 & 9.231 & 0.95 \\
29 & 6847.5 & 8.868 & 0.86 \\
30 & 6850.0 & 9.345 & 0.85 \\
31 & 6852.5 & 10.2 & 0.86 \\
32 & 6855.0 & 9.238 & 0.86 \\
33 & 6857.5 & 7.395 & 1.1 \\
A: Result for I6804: 8.79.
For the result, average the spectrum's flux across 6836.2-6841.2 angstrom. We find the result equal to 7.69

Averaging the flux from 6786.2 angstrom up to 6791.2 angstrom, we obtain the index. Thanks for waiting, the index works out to 8.83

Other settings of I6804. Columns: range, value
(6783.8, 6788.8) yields 8.78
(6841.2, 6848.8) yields 9.48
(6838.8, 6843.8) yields 8.61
